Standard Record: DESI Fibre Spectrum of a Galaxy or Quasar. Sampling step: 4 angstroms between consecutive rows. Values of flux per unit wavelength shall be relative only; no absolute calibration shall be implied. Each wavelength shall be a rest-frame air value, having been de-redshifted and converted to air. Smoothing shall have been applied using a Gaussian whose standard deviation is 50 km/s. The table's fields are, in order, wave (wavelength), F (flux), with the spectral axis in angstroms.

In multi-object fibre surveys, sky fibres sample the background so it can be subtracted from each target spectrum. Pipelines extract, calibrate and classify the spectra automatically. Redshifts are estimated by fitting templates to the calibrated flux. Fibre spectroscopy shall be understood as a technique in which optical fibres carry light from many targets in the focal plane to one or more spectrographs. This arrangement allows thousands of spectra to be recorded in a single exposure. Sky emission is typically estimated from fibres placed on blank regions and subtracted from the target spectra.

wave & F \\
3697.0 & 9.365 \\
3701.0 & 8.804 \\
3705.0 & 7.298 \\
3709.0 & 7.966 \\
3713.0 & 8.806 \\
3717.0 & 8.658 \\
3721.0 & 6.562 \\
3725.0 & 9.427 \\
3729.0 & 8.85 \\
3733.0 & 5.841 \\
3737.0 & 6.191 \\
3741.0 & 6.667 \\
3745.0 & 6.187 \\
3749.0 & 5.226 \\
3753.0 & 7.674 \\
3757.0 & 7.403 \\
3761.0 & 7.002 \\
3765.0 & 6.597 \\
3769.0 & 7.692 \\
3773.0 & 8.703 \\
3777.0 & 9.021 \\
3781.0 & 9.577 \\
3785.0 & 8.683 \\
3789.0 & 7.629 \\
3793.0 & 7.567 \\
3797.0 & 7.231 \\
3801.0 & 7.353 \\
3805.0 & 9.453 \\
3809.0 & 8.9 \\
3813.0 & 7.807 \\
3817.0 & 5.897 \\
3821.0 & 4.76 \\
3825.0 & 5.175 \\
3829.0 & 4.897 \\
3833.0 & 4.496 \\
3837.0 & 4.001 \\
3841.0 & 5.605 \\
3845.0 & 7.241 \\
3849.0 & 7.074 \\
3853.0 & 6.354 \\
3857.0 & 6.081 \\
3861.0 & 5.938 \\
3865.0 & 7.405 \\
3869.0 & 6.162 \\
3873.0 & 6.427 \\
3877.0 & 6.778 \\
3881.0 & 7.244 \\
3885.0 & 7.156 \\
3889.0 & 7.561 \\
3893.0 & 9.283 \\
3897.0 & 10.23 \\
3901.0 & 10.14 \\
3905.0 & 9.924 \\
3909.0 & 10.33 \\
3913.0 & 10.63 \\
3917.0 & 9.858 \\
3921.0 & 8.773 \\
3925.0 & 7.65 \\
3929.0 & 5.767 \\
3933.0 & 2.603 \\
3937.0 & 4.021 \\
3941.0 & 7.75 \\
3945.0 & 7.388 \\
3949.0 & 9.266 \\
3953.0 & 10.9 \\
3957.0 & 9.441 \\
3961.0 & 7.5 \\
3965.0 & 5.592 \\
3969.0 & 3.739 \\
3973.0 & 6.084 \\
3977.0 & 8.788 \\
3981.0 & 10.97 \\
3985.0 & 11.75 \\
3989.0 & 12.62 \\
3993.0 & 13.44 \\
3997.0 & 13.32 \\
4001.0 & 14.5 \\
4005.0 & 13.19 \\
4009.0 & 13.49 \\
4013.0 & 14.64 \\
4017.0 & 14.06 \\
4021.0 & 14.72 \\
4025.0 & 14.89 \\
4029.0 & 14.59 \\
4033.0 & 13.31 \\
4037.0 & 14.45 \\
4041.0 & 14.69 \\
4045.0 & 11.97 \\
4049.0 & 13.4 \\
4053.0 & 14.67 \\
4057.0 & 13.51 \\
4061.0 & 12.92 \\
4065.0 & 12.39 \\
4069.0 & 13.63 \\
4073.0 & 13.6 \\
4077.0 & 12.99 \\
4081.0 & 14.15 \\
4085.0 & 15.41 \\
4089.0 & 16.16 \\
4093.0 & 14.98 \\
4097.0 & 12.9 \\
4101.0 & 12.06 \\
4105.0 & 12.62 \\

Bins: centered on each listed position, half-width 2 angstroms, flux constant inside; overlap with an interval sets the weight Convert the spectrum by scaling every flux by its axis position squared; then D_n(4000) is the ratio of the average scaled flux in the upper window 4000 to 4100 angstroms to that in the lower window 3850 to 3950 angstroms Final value 1.98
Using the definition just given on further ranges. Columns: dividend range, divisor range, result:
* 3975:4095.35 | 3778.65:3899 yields 2.14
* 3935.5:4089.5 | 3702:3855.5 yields 1.88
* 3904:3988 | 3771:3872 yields 1.25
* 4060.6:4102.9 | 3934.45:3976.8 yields 2.04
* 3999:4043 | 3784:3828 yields 2.20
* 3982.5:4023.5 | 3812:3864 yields 2.55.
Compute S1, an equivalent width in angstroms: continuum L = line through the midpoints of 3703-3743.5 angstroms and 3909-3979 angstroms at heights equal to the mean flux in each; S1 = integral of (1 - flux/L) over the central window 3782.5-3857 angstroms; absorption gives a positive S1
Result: 8.7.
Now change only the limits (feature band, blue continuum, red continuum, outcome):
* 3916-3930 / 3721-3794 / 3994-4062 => 4.1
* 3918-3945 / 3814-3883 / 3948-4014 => 7.5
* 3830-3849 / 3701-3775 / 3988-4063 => 8.2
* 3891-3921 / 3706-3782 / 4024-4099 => 2.3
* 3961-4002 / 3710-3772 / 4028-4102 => 7.9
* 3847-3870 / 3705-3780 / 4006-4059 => 8.2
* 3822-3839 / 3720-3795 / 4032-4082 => 8.2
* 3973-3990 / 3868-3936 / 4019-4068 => 1.4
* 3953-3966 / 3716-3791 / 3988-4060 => 4.4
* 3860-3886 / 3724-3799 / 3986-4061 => 8.8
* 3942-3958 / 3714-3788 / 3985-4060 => 4.0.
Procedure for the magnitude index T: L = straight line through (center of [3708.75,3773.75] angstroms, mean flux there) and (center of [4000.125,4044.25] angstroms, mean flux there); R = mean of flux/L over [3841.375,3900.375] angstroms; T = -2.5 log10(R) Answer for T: 0.41 mag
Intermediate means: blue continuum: 7.34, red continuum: 14.2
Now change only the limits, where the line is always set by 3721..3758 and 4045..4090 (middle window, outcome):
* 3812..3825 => 0.42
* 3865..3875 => 0.43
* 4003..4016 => -0.10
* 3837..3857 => 0.42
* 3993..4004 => -0.12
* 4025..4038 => -0.10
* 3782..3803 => 0.04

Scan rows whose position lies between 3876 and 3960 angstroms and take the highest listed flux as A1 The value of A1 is 10.9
